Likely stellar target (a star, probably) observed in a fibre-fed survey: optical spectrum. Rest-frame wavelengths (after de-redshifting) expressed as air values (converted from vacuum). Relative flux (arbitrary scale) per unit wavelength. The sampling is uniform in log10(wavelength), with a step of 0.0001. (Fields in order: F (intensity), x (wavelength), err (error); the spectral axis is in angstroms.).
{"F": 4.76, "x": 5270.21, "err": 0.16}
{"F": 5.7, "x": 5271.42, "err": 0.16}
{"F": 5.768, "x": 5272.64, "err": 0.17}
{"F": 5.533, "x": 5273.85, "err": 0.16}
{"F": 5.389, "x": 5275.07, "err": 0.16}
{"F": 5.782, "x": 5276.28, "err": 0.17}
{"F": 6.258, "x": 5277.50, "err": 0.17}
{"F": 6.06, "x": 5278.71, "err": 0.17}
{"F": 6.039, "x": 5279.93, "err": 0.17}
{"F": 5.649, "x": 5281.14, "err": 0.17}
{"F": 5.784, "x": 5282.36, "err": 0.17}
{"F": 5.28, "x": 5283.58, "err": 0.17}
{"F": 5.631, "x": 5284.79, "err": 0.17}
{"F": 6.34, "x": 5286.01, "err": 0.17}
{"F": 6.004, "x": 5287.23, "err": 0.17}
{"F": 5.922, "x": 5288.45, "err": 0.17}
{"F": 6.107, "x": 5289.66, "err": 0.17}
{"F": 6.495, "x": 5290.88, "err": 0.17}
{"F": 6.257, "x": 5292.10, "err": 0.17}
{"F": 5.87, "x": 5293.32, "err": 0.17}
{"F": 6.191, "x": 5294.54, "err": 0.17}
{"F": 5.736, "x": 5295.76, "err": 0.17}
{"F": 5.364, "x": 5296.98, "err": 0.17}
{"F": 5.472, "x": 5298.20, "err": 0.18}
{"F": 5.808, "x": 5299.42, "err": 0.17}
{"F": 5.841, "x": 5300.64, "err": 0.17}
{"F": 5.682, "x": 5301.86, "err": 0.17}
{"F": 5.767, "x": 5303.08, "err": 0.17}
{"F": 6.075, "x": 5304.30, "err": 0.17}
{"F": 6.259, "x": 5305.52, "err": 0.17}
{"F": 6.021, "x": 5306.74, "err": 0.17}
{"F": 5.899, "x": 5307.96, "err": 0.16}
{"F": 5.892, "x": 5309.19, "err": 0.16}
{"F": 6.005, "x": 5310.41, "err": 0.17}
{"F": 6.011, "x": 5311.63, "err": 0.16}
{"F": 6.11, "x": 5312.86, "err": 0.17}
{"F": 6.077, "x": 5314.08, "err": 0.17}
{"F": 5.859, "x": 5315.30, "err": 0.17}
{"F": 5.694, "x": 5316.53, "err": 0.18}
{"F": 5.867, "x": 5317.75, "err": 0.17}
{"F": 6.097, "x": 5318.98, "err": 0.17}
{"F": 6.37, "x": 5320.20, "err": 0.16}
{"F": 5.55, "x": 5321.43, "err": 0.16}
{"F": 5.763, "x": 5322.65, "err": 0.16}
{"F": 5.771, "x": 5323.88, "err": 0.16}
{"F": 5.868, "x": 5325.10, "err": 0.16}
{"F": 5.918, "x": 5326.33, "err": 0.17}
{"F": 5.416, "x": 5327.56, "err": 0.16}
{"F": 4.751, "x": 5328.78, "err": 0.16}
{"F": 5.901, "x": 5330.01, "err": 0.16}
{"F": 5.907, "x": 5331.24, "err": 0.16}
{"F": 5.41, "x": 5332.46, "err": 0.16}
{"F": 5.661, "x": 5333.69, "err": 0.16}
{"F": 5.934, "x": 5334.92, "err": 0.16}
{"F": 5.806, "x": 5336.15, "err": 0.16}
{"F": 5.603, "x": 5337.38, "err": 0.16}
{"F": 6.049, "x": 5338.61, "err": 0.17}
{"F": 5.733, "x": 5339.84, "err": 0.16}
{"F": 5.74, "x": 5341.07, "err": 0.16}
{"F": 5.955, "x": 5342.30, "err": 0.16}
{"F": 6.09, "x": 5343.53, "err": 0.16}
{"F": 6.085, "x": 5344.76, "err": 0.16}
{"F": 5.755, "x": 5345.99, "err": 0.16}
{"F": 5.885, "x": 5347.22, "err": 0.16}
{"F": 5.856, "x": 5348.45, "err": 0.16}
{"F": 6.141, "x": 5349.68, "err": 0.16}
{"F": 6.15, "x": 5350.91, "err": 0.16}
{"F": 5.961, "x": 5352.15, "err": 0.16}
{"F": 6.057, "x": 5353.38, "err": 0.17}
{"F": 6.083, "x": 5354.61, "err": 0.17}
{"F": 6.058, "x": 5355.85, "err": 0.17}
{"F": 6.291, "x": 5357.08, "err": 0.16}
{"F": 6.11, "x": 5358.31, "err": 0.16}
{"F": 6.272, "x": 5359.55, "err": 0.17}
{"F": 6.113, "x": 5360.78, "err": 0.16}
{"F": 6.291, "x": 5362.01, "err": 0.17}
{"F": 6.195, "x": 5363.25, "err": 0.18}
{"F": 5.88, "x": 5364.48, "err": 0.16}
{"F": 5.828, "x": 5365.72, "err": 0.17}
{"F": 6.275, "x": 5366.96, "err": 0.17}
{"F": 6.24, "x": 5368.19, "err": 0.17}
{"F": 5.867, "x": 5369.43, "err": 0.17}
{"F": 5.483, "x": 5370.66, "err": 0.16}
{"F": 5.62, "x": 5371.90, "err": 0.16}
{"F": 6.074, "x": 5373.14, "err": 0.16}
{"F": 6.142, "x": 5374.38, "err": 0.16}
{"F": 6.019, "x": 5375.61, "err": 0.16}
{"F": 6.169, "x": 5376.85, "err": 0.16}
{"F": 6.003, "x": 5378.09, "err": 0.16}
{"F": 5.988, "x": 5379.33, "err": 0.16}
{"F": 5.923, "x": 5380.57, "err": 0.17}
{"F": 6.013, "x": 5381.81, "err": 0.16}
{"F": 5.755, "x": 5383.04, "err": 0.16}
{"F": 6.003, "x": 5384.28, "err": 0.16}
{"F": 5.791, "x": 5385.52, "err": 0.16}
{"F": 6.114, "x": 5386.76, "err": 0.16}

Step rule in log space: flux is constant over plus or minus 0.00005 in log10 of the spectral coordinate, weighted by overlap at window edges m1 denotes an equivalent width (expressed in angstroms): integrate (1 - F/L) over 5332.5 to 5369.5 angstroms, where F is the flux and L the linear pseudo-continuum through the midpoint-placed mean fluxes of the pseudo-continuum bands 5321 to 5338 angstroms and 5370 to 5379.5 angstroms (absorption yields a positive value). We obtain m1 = -1.27 angstroms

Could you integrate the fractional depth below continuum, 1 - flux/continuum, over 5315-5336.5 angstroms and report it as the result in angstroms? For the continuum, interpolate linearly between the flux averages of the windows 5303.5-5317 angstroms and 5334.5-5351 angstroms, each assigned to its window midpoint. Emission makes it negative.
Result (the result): 0.7 angstroms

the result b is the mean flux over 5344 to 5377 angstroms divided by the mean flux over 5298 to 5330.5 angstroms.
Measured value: 1.03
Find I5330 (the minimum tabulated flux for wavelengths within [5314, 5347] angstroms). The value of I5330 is 4.751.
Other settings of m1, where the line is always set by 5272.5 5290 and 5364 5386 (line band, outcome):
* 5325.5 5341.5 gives 0.6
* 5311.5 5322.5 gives -0.1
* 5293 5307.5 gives 0.0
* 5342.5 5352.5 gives -0.1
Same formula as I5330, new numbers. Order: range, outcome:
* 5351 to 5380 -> 5.483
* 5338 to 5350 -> 5.733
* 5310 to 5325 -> 5.55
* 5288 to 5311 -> 5.364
